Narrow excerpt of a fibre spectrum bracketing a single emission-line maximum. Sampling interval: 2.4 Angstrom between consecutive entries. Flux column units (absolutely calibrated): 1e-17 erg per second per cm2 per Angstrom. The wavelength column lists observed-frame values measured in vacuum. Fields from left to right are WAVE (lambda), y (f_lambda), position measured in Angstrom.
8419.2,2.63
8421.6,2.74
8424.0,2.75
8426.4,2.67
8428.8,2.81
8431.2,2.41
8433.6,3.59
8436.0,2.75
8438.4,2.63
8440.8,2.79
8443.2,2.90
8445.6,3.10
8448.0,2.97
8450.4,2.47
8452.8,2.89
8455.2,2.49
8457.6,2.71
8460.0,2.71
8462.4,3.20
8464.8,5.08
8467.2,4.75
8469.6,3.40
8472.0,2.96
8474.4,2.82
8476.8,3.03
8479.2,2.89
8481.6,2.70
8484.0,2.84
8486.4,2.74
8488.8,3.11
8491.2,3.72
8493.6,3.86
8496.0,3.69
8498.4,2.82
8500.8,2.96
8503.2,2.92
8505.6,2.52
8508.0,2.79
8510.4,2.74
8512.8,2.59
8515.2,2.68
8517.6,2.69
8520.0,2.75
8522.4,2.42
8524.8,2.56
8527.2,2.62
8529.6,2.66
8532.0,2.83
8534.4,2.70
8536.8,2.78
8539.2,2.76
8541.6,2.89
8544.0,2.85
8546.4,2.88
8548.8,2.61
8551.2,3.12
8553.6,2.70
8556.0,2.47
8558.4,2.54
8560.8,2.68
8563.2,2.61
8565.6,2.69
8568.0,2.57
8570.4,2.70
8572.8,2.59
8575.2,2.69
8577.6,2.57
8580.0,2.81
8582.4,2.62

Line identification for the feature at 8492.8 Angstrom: [N II] 6583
